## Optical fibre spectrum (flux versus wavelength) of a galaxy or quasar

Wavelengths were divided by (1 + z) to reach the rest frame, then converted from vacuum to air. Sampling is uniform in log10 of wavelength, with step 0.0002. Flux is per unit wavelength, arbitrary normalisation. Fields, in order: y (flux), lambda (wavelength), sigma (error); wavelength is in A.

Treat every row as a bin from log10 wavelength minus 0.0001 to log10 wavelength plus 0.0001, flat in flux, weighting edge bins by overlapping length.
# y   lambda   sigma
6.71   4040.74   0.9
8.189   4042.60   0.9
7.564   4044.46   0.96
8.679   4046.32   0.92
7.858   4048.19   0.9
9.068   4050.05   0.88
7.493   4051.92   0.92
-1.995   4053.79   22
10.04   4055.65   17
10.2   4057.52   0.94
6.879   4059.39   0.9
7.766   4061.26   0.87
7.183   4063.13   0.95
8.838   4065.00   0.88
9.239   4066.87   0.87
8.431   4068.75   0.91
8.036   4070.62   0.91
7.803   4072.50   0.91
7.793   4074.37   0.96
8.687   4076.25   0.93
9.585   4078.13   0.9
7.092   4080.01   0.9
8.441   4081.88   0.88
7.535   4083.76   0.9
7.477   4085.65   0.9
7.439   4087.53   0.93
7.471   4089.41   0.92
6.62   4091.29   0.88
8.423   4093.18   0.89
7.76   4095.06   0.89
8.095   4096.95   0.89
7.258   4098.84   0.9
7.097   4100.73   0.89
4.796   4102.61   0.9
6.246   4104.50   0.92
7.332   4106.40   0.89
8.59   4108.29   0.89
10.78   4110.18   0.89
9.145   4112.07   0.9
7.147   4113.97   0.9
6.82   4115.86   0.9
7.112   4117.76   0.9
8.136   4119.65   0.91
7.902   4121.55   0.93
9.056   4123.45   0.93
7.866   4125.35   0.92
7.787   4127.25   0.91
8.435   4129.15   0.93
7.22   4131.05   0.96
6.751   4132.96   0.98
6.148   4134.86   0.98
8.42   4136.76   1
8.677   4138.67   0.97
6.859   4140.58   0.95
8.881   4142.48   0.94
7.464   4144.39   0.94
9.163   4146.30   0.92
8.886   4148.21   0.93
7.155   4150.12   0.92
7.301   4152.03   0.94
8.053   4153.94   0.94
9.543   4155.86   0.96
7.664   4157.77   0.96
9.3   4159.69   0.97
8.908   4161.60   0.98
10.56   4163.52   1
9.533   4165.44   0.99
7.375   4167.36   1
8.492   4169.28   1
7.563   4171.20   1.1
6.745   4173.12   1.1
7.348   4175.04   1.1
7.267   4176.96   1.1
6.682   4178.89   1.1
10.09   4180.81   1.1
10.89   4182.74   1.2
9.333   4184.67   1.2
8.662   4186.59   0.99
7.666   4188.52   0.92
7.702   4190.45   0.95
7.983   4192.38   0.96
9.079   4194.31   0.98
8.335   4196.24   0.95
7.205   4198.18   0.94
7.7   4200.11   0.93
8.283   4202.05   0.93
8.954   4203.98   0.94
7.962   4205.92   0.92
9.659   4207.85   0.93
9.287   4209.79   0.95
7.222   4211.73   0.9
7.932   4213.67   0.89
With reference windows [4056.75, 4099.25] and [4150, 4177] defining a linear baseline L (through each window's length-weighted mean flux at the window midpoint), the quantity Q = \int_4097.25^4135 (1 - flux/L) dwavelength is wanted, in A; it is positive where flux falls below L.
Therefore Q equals 2.29 A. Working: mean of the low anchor 8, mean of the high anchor 8.25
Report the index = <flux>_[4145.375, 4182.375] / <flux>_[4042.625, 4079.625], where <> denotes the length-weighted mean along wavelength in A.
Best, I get 1.06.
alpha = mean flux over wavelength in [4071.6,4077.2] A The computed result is 8.1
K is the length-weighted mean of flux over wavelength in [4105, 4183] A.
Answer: 8.14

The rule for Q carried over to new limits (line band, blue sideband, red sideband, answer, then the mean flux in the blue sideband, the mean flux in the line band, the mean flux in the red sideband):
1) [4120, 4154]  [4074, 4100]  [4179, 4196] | 1.70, 7.83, 7.89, 8.79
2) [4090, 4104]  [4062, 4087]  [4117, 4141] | 1.50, 8.15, 7.13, 7.74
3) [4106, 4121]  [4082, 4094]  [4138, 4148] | -0.55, 7.55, 8.16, 8.25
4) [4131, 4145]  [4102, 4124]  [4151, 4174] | 0.91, 7.78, 7.58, 8.42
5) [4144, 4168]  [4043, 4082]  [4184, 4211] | -1.01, 7.84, 8.57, 8.4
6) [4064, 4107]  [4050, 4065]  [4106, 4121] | -0.74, 7.07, 7.72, 8.16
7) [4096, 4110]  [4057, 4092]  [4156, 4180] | 1.39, 8.01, 7.26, 8.18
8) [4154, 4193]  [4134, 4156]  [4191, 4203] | -2.02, 8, 8.46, 8.08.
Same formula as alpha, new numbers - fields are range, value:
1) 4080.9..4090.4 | 7.67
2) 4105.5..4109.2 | 7.97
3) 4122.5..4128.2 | 8.24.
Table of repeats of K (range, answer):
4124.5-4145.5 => 7.69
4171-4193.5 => 8.19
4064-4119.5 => 7.83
